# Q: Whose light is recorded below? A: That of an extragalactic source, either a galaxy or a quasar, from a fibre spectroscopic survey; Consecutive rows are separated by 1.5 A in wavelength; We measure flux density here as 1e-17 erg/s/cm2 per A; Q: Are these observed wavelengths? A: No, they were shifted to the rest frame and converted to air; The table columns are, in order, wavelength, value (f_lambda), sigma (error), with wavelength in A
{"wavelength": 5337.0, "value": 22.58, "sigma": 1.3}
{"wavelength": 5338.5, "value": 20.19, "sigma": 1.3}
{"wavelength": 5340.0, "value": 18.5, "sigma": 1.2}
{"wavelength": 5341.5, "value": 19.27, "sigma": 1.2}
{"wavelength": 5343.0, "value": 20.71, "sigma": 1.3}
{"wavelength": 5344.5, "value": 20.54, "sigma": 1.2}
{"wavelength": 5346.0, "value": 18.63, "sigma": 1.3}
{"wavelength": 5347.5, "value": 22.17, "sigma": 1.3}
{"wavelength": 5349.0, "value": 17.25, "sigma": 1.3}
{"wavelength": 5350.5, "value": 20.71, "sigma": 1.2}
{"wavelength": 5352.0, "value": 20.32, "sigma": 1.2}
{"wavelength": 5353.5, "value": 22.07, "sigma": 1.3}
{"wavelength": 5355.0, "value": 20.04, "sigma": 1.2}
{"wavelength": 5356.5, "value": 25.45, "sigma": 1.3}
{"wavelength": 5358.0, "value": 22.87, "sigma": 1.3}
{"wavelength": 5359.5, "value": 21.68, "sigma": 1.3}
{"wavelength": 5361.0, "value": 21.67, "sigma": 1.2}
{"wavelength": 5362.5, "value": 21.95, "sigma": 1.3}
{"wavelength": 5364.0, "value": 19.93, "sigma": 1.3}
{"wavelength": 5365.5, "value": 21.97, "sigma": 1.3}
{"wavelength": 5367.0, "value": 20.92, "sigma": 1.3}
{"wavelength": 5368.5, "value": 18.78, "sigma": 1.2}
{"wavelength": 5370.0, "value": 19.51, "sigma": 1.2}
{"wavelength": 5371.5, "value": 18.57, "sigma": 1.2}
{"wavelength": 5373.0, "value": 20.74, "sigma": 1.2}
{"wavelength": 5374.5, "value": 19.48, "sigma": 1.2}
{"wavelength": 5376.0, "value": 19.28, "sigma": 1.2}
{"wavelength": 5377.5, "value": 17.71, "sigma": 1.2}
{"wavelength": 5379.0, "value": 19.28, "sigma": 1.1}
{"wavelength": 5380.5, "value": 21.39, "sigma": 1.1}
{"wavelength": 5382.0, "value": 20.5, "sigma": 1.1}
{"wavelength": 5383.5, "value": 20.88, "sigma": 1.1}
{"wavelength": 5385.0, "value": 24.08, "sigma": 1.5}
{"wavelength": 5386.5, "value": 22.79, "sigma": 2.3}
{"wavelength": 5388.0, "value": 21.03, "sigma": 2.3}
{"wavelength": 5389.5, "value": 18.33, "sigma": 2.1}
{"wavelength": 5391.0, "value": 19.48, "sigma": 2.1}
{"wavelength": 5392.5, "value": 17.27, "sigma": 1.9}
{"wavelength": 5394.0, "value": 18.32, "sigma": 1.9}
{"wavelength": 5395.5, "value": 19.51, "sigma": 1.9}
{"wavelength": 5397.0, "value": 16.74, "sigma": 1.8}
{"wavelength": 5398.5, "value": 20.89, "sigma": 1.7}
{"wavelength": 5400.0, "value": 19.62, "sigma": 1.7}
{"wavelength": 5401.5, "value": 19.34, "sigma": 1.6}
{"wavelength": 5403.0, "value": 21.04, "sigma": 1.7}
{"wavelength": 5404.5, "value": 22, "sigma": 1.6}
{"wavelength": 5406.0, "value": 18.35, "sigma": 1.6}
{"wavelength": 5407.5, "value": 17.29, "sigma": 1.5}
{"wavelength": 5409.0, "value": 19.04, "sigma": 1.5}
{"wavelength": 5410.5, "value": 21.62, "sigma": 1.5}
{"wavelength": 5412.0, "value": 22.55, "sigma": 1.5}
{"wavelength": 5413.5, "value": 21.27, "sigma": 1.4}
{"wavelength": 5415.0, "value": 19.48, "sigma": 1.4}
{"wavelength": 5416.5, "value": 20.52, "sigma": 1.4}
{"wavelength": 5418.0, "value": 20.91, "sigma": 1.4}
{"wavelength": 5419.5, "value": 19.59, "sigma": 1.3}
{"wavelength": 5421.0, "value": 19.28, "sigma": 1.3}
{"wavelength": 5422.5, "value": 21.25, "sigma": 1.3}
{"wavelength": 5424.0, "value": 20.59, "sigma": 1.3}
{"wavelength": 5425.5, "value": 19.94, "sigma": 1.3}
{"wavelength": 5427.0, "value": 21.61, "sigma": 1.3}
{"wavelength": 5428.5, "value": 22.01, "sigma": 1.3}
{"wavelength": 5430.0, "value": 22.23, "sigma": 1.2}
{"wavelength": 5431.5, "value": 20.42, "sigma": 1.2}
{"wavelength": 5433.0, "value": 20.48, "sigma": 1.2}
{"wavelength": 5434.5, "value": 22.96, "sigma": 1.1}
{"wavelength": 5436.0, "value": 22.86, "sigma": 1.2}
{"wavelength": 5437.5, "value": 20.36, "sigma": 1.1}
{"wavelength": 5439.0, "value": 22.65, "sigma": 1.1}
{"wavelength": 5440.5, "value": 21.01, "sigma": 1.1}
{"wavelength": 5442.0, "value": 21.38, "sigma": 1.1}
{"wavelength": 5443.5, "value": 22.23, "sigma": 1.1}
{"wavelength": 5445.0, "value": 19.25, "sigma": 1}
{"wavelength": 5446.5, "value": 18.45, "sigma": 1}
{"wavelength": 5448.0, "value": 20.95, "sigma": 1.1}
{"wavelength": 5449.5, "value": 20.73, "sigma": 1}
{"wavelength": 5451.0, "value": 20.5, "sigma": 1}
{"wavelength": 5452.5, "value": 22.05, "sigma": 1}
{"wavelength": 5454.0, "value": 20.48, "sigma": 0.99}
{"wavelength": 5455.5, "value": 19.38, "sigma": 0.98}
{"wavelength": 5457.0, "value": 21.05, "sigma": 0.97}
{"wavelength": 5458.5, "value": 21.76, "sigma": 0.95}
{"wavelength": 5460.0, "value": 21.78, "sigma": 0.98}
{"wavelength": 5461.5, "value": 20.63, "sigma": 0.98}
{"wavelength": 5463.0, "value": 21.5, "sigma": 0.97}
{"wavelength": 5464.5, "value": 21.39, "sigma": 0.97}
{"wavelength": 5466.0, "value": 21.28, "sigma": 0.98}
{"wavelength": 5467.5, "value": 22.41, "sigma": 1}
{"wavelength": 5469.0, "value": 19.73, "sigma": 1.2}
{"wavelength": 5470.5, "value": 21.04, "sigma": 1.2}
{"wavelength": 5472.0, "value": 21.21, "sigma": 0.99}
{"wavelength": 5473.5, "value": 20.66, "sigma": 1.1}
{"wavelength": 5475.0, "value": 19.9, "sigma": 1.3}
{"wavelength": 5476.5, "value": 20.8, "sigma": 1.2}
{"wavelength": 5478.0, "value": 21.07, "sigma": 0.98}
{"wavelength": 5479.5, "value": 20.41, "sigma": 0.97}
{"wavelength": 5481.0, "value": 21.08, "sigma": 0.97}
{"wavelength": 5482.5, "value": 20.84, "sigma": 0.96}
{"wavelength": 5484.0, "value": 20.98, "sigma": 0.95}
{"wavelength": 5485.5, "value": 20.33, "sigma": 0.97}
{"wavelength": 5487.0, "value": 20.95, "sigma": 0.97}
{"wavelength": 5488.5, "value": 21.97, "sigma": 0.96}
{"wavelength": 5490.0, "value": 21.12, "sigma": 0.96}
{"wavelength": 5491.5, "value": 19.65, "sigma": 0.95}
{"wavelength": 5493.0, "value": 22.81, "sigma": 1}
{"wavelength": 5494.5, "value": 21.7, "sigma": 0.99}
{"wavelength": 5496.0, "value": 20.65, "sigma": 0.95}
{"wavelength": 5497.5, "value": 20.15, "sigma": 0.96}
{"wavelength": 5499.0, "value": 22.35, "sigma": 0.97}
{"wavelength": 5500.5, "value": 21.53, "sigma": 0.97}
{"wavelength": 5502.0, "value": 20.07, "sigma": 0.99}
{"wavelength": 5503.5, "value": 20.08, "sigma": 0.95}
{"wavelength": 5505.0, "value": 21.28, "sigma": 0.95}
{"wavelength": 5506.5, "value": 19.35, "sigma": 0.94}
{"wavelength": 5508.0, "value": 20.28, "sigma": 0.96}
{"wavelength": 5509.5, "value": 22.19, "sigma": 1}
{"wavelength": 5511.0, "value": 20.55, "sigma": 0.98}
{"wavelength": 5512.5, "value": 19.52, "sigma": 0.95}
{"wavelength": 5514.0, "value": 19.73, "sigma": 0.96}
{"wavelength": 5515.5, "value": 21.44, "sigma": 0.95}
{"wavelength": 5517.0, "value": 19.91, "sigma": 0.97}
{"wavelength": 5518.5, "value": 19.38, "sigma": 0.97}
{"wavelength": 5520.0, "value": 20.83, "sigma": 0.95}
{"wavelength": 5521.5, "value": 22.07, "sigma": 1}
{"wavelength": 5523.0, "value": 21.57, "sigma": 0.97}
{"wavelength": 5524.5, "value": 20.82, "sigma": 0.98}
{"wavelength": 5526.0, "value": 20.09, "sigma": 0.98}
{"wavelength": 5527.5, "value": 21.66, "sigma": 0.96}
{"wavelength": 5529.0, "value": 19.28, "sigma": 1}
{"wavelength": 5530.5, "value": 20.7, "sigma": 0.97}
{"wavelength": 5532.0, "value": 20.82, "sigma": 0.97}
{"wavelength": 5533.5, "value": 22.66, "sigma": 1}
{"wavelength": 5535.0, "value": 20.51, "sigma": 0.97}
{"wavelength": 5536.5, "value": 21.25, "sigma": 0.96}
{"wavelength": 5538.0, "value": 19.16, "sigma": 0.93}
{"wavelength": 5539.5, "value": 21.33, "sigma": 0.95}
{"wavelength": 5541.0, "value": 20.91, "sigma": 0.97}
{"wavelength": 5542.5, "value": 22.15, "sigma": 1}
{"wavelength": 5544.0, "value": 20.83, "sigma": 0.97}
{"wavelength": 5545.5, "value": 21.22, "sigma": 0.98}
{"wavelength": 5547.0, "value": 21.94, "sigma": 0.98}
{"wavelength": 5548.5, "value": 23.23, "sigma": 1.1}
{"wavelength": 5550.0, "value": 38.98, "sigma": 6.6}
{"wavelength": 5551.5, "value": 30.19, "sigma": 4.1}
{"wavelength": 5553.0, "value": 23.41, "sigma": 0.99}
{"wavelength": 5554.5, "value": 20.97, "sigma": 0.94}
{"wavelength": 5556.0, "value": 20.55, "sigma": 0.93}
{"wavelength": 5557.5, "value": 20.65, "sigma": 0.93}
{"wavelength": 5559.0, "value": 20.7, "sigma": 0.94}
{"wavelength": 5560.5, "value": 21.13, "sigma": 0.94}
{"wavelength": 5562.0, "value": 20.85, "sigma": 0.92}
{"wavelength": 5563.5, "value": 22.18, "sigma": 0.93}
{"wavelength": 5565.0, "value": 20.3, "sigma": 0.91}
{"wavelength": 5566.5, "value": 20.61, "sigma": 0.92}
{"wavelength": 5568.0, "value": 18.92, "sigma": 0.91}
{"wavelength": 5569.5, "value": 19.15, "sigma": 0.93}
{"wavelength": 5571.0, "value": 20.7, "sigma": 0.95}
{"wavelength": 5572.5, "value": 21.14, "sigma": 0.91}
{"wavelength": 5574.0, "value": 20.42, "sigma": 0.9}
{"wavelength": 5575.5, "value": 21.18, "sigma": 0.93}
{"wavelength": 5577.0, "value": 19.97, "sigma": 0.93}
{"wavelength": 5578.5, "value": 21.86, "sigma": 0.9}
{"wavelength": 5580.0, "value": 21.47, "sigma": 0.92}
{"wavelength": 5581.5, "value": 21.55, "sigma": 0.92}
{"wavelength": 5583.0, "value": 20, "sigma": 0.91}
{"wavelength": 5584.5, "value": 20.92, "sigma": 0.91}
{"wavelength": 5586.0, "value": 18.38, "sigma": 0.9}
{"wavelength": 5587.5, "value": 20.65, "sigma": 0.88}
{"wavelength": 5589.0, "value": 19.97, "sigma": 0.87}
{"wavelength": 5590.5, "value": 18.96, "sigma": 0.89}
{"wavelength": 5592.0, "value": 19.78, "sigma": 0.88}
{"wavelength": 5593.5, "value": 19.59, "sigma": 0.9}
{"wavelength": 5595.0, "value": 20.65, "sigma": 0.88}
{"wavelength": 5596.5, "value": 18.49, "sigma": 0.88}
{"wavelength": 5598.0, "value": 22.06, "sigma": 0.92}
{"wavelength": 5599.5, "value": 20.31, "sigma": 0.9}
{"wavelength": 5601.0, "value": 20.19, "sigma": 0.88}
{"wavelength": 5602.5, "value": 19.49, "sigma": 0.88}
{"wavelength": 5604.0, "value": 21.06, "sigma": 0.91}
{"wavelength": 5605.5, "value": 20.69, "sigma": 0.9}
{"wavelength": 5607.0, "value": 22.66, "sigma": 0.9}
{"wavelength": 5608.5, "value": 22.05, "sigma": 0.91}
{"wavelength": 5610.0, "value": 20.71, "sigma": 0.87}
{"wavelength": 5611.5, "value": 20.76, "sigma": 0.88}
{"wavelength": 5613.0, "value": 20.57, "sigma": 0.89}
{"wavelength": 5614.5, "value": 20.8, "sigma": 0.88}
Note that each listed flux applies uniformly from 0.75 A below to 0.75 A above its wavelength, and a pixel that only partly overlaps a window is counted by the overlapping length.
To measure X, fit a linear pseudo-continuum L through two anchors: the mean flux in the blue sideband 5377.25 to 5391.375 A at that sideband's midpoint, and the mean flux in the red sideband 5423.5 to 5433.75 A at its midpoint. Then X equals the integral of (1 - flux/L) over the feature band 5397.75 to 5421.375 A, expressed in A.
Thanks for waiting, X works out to 0.79 A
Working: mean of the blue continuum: 20.7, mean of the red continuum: 21.1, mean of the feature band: 20.2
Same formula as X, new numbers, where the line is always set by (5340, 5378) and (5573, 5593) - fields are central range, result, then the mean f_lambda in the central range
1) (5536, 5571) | -3.0 A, 22.2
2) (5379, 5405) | 0.4 A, 20.1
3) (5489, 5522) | -0.5 A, 20.8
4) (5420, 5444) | -1.0 A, 21.3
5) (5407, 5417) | 0.1 A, 20.3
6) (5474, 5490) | -0.3 A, 20.8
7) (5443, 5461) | -0.2 A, 20.7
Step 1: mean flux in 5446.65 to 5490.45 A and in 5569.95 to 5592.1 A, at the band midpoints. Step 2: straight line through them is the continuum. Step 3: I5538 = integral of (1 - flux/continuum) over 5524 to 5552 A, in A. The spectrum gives -2.5 A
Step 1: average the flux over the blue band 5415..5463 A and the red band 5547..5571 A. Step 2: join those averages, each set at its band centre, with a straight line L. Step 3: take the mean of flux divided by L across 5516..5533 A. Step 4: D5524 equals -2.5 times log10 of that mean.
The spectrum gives 0.08 mag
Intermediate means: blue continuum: 20.9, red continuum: 22.7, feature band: 20.7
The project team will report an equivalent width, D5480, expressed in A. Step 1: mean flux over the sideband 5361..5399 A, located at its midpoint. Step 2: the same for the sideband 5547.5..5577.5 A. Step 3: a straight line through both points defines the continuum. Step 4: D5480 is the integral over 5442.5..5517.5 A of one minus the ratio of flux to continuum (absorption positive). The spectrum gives 1.5 A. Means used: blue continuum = 20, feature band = 20.8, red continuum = 22.3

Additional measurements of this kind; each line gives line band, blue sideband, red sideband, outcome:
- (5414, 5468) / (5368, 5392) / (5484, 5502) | -0.8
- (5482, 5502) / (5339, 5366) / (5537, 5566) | 0.9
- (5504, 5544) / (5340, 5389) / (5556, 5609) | -0.4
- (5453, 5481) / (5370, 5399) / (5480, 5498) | -0.2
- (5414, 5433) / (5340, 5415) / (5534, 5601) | -0.1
